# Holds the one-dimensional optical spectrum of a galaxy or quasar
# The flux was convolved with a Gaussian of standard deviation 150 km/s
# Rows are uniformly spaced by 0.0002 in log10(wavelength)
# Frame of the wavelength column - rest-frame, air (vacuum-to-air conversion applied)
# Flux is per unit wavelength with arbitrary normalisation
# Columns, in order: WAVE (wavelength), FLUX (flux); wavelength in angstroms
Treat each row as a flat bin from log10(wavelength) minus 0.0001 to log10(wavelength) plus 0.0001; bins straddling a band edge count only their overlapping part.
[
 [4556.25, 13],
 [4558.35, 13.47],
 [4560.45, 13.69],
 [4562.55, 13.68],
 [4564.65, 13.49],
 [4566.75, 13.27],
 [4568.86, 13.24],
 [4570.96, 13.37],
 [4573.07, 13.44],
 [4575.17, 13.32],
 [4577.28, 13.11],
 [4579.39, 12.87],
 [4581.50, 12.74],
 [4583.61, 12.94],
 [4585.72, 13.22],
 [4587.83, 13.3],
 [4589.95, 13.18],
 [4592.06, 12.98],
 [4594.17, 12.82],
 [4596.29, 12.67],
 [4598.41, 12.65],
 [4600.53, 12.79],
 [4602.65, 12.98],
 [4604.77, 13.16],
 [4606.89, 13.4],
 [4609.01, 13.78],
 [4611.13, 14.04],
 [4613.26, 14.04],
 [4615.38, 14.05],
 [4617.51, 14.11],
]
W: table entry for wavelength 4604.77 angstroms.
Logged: 13.16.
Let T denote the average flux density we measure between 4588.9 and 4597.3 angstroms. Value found 12.9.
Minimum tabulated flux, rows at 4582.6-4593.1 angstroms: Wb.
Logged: 12.94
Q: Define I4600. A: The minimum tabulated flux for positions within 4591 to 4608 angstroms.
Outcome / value 12.65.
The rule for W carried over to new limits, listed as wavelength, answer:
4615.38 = 14.05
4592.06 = 12.98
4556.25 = 13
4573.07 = 13.44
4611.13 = 14.04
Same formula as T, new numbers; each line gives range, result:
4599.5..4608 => 13.1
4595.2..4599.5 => 12.6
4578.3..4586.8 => 12.9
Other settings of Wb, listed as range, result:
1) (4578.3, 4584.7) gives 12.74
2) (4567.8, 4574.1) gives 13.24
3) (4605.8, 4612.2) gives 13.4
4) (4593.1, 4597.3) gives 12.67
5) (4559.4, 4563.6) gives 13.68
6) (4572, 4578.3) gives 13.11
